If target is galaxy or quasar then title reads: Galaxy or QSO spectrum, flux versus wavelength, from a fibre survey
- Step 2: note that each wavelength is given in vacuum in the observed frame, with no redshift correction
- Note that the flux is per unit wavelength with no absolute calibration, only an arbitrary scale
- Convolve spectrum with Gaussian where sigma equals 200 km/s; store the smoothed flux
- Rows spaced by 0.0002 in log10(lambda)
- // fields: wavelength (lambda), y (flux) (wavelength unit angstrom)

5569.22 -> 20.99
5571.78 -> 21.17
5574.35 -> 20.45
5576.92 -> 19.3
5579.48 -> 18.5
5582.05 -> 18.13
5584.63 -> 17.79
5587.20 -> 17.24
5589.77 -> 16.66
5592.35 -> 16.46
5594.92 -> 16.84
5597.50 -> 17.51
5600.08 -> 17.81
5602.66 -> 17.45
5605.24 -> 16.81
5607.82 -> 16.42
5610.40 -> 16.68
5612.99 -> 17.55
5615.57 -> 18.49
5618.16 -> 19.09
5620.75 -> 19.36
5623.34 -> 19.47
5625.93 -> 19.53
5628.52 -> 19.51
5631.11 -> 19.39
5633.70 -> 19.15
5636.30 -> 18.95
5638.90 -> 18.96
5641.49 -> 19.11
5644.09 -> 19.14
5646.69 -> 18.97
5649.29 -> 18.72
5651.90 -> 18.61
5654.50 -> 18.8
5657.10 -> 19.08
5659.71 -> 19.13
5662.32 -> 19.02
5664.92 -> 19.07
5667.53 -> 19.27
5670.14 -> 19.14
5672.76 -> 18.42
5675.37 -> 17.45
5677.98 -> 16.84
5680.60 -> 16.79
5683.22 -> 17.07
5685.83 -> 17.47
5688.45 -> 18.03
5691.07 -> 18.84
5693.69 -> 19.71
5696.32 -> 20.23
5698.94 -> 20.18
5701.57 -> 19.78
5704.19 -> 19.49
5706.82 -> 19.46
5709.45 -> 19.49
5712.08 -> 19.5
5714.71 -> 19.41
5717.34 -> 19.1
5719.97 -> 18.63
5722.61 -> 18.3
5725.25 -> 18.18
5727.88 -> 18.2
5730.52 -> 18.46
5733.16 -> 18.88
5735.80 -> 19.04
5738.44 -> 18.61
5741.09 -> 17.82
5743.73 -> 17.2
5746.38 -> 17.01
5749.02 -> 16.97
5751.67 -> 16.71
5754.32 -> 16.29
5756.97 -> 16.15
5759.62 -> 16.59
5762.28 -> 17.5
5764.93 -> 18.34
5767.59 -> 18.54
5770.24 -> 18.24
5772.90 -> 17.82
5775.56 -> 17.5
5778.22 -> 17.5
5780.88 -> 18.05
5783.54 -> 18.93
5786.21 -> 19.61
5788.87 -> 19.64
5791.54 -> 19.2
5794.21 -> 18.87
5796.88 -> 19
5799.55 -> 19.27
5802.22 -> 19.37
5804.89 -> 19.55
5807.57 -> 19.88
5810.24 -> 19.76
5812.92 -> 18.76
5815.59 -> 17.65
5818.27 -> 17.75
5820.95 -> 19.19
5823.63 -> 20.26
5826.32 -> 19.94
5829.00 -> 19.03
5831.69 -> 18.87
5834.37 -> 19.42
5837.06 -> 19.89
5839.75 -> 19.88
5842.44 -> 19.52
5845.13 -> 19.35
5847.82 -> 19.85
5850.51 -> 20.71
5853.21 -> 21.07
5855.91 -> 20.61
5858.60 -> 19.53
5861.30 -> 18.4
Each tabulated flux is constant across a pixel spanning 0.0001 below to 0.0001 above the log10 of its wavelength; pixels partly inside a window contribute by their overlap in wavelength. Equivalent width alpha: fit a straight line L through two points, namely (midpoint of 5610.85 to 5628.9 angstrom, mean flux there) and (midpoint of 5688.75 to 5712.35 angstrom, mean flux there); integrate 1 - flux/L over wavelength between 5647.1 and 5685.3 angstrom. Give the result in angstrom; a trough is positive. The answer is 1.7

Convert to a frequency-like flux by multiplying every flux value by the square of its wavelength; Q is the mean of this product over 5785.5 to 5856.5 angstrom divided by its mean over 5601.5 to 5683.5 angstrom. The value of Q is 1.12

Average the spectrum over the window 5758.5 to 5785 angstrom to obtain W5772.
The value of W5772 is 17.9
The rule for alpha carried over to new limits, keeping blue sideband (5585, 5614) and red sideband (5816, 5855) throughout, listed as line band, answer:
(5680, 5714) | -1.6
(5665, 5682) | -0.2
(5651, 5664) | -0.9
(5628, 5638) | -1.0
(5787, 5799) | 0.0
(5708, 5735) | -0.7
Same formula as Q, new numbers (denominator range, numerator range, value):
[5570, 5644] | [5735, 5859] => 1.09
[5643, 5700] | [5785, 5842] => 1.09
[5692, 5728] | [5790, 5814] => 1.03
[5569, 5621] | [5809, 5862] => 1.18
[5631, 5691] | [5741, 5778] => 0.97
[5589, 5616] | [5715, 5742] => 1.13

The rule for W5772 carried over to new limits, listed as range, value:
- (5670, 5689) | 17.5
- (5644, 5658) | 18.9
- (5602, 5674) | 18.7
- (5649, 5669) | 19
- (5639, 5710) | 18.8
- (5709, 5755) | 18.2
